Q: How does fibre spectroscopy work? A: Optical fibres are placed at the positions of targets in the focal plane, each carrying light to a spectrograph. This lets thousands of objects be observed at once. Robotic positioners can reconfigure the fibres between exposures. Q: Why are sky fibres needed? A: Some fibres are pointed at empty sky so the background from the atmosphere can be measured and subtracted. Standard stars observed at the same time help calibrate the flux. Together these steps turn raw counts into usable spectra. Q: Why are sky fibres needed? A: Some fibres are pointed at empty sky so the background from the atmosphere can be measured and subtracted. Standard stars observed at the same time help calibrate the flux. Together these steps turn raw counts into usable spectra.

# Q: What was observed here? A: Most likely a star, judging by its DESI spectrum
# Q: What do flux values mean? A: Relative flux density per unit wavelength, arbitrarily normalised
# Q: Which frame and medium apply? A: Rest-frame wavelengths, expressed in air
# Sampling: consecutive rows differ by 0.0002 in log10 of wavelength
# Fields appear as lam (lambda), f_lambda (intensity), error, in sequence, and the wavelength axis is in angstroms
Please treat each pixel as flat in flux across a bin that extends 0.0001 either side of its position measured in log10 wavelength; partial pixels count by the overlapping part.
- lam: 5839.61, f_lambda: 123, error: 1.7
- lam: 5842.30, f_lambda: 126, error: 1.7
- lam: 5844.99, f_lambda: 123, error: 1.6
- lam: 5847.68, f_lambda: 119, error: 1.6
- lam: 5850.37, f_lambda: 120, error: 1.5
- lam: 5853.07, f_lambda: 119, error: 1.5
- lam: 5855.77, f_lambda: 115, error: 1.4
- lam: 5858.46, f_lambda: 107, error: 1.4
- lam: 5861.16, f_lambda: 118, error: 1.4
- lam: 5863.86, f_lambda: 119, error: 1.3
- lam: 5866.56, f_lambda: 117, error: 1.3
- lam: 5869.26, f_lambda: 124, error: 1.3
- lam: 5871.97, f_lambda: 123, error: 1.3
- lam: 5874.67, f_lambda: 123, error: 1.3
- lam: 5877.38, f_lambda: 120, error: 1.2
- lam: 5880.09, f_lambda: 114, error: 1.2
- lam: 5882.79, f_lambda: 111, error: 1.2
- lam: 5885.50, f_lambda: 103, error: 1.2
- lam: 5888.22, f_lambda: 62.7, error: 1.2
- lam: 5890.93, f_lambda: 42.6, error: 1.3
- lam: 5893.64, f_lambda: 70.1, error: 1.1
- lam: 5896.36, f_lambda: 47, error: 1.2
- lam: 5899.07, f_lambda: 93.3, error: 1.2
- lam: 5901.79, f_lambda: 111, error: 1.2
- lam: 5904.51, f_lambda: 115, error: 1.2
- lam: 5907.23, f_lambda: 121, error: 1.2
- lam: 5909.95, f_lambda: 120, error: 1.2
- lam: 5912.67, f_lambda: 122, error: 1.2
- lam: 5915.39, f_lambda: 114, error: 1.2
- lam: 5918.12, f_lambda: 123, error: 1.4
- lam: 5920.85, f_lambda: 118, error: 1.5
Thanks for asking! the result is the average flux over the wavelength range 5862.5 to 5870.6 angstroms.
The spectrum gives 120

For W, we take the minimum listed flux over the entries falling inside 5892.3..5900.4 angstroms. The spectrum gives 47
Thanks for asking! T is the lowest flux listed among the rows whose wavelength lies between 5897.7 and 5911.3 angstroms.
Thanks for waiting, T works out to 93.3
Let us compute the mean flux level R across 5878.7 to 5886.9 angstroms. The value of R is 109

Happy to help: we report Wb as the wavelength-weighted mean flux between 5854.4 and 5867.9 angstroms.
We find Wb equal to 115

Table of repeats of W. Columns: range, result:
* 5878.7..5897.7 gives 42.6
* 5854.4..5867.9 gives 107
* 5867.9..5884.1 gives 111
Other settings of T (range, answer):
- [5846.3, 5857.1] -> 115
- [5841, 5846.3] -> 123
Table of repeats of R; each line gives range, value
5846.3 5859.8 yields 116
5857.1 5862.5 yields 113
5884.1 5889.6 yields 82.8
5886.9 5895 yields 58.5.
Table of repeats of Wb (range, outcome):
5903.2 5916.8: 118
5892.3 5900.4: 70.1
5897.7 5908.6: 110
